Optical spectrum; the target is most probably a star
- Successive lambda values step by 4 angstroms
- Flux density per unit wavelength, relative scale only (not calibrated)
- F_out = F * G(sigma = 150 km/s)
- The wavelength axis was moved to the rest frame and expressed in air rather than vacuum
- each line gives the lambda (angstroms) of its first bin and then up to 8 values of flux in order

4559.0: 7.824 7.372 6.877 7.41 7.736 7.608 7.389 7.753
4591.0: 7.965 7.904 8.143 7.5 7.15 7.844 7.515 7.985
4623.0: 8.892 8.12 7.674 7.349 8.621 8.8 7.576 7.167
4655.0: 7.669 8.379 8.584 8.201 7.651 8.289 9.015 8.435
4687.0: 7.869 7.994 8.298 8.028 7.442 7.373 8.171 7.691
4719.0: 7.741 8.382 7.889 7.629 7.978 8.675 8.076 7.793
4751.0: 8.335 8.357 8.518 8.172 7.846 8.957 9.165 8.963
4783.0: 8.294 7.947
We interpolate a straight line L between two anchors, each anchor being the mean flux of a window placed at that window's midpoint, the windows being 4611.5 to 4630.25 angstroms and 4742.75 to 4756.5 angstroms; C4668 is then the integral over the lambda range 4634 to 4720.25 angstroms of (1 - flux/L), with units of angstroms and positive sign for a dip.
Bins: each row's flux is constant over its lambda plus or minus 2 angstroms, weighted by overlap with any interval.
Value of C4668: 0.83 angstroms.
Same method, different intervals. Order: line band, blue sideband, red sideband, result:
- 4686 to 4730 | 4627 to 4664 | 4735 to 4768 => 1.2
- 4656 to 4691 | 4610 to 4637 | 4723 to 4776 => -1.0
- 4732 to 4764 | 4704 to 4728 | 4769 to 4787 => 0.4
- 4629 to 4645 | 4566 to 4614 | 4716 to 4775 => -0.7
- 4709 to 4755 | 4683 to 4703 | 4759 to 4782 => 1.5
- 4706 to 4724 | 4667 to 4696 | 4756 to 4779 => 1.0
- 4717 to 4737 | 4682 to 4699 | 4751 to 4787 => 0.9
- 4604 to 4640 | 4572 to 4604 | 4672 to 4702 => 0.2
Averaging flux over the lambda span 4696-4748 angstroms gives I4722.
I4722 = 7.92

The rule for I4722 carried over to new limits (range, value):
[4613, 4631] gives 8.08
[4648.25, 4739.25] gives 8.01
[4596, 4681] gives 8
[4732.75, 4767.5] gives 8.21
